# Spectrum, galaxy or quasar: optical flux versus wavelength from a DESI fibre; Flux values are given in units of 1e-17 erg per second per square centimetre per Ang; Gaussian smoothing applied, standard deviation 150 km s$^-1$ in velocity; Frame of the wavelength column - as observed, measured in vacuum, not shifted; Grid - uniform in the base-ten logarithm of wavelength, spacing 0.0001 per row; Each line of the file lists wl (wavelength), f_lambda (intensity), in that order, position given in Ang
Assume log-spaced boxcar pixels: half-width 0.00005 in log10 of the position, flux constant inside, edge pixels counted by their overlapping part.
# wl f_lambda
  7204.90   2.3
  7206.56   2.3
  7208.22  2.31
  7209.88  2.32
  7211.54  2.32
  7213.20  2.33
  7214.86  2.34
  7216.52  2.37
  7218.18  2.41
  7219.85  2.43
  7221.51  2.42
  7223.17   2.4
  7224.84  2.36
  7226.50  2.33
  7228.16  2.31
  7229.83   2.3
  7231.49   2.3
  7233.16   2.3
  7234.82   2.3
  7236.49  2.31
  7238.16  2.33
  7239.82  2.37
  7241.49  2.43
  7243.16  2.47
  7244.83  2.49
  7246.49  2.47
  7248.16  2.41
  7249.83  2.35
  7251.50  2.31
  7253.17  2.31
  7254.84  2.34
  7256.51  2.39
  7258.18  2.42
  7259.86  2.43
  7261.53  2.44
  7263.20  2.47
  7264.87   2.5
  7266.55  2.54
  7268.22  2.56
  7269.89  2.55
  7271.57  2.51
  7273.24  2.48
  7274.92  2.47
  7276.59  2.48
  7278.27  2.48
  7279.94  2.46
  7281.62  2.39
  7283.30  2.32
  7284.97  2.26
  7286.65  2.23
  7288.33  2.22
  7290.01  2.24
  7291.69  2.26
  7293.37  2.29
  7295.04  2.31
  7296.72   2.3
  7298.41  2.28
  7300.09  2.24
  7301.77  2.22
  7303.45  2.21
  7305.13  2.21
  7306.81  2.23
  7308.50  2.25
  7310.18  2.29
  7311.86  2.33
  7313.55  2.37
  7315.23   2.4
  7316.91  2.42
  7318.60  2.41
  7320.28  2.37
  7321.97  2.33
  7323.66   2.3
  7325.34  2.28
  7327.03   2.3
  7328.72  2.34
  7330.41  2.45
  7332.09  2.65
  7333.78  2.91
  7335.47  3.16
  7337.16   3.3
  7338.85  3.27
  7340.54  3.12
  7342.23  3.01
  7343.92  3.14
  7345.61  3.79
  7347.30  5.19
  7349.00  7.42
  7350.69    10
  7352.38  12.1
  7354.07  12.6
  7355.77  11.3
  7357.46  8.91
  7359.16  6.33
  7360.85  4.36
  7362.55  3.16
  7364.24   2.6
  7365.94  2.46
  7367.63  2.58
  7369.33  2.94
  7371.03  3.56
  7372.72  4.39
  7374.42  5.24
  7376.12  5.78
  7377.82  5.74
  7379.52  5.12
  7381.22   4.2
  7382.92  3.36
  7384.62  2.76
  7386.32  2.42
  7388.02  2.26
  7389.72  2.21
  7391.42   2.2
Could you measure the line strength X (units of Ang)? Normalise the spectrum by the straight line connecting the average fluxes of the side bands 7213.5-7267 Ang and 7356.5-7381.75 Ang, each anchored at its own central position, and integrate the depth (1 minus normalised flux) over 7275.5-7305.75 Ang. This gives 8.6 Ang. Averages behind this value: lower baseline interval 2.38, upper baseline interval 4.53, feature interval 2.3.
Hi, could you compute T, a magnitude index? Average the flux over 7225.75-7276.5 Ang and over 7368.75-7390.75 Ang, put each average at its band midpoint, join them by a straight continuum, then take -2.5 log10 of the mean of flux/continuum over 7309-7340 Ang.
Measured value 0.26 mag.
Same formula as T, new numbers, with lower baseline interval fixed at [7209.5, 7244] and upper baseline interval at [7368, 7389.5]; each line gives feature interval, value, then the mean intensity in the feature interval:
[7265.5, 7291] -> 0.190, 2.41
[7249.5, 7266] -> 0.116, 2.4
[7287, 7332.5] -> 0.352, 2.31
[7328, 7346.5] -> 0.153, 3.02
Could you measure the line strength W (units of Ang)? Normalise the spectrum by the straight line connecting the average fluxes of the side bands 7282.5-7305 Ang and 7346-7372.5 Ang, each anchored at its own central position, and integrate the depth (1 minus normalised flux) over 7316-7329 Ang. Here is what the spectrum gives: 5.39 Ang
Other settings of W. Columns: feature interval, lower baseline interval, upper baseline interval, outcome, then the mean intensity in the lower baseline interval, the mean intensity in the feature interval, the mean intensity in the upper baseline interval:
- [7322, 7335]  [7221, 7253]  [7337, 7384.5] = 5.93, 2.36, 2.47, 5.31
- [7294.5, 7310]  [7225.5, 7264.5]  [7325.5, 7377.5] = 6.08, 2.37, 2.25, 4.85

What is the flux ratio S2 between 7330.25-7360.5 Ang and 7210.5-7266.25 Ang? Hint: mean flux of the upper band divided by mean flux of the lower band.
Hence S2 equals 2.47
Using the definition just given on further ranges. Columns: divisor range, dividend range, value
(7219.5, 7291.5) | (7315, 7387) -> 1.82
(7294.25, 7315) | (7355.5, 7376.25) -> 2.06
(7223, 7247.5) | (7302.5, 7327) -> 0.98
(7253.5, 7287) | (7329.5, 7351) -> 1.62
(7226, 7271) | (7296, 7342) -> 1.04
